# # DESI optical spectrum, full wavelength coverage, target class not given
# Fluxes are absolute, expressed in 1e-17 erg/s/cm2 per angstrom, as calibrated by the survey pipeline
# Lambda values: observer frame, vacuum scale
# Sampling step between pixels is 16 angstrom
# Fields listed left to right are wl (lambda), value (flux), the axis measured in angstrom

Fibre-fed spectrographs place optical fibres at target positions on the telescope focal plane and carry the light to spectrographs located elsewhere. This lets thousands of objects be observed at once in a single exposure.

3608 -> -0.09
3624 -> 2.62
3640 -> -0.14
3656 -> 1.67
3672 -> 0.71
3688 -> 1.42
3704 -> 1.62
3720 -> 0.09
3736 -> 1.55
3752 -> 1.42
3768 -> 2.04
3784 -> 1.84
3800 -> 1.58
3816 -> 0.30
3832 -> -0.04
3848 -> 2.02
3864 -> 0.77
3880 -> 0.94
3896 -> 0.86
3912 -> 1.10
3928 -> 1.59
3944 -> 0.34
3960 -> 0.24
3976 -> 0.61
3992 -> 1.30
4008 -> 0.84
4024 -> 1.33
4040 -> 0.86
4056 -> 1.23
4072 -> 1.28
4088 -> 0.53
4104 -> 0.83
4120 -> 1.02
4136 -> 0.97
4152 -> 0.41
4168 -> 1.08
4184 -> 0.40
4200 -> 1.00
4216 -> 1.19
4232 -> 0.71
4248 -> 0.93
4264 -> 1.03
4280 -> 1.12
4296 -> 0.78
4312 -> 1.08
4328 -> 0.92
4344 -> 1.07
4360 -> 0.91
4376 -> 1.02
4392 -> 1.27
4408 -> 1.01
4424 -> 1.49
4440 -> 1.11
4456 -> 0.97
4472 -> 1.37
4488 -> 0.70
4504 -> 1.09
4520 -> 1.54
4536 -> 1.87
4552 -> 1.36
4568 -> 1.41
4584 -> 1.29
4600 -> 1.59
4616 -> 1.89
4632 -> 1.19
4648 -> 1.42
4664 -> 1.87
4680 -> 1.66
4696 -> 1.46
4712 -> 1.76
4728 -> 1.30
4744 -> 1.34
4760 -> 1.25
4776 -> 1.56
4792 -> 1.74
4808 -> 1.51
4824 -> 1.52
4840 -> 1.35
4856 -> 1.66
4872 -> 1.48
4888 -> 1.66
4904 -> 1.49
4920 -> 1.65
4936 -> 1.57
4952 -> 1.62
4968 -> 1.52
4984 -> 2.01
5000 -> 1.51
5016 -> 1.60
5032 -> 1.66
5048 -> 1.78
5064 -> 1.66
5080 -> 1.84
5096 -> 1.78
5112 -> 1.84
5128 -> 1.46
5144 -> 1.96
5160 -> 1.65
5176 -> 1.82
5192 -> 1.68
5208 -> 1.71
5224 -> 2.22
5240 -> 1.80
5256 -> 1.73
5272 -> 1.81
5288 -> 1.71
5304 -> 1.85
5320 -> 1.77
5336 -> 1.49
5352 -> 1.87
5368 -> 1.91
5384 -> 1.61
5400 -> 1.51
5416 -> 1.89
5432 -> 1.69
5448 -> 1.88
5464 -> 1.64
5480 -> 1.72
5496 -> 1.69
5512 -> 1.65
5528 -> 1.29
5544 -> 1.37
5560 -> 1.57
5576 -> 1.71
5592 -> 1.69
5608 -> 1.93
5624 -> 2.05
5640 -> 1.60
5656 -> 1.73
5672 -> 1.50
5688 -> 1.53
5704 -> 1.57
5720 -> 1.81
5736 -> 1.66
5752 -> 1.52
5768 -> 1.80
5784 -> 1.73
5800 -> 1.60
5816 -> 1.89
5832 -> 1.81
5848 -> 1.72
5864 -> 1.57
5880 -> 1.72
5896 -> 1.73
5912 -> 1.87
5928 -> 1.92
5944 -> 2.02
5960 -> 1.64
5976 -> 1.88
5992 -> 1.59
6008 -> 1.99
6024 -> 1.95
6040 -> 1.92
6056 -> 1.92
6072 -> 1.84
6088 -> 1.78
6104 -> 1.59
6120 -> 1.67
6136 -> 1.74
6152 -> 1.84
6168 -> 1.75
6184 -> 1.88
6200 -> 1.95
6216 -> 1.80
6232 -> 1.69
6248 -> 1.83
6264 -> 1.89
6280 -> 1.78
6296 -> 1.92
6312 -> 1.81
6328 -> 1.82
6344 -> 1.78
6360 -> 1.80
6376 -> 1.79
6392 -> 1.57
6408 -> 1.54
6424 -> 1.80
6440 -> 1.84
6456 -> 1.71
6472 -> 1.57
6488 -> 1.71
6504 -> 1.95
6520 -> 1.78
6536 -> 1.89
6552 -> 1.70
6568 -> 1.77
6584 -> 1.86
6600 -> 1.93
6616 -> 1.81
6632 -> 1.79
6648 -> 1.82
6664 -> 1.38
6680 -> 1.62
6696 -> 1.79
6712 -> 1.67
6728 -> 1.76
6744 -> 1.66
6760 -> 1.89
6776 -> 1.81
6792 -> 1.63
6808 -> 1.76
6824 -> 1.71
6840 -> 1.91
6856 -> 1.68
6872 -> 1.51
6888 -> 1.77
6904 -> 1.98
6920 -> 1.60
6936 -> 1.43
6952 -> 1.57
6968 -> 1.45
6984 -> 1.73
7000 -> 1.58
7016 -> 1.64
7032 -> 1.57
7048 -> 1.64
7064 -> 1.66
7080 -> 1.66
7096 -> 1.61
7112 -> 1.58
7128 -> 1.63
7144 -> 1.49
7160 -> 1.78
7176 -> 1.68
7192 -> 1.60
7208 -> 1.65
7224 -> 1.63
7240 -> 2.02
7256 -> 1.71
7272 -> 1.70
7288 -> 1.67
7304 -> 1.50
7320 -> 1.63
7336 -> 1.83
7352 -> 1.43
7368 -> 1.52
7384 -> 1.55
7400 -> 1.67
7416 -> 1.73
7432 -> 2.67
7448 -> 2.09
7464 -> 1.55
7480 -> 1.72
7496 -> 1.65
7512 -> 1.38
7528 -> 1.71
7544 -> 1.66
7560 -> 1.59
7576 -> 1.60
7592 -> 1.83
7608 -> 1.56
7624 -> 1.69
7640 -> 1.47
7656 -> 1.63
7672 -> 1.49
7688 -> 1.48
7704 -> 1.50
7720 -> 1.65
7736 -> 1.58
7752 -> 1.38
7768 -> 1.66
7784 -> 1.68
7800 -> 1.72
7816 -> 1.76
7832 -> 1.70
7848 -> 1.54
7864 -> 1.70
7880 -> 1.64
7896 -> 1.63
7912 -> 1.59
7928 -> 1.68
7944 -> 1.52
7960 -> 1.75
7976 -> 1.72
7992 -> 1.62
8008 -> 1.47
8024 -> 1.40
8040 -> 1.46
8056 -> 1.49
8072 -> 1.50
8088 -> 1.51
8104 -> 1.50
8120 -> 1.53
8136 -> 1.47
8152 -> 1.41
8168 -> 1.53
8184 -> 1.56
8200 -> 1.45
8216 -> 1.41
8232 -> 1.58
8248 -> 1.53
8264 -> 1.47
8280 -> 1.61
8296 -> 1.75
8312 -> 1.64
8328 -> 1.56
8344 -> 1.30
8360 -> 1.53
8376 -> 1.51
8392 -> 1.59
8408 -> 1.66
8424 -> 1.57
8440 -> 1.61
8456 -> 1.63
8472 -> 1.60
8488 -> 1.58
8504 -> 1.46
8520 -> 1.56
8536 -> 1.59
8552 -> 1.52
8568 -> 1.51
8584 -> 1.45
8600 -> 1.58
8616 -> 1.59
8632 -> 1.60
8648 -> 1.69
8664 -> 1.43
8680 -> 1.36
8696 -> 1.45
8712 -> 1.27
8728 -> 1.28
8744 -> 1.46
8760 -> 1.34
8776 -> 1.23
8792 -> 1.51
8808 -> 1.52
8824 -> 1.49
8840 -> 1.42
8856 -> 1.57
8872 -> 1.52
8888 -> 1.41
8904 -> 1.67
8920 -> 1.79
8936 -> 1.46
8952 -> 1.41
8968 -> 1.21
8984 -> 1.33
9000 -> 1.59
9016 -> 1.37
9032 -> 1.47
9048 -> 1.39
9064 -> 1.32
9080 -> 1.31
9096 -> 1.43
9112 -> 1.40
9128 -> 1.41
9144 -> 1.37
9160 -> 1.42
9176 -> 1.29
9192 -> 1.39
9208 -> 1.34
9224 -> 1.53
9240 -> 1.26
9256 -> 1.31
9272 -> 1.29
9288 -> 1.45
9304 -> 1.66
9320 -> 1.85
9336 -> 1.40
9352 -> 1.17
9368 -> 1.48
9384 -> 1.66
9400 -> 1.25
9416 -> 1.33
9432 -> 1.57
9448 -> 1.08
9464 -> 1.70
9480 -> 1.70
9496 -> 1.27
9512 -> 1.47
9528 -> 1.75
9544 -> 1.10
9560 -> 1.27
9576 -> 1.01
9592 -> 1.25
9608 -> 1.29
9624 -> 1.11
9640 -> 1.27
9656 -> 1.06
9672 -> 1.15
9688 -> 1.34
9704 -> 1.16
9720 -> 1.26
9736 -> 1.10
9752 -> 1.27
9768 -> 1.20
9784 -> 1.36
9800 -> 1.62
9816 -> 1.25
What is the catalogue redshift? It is 0.13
